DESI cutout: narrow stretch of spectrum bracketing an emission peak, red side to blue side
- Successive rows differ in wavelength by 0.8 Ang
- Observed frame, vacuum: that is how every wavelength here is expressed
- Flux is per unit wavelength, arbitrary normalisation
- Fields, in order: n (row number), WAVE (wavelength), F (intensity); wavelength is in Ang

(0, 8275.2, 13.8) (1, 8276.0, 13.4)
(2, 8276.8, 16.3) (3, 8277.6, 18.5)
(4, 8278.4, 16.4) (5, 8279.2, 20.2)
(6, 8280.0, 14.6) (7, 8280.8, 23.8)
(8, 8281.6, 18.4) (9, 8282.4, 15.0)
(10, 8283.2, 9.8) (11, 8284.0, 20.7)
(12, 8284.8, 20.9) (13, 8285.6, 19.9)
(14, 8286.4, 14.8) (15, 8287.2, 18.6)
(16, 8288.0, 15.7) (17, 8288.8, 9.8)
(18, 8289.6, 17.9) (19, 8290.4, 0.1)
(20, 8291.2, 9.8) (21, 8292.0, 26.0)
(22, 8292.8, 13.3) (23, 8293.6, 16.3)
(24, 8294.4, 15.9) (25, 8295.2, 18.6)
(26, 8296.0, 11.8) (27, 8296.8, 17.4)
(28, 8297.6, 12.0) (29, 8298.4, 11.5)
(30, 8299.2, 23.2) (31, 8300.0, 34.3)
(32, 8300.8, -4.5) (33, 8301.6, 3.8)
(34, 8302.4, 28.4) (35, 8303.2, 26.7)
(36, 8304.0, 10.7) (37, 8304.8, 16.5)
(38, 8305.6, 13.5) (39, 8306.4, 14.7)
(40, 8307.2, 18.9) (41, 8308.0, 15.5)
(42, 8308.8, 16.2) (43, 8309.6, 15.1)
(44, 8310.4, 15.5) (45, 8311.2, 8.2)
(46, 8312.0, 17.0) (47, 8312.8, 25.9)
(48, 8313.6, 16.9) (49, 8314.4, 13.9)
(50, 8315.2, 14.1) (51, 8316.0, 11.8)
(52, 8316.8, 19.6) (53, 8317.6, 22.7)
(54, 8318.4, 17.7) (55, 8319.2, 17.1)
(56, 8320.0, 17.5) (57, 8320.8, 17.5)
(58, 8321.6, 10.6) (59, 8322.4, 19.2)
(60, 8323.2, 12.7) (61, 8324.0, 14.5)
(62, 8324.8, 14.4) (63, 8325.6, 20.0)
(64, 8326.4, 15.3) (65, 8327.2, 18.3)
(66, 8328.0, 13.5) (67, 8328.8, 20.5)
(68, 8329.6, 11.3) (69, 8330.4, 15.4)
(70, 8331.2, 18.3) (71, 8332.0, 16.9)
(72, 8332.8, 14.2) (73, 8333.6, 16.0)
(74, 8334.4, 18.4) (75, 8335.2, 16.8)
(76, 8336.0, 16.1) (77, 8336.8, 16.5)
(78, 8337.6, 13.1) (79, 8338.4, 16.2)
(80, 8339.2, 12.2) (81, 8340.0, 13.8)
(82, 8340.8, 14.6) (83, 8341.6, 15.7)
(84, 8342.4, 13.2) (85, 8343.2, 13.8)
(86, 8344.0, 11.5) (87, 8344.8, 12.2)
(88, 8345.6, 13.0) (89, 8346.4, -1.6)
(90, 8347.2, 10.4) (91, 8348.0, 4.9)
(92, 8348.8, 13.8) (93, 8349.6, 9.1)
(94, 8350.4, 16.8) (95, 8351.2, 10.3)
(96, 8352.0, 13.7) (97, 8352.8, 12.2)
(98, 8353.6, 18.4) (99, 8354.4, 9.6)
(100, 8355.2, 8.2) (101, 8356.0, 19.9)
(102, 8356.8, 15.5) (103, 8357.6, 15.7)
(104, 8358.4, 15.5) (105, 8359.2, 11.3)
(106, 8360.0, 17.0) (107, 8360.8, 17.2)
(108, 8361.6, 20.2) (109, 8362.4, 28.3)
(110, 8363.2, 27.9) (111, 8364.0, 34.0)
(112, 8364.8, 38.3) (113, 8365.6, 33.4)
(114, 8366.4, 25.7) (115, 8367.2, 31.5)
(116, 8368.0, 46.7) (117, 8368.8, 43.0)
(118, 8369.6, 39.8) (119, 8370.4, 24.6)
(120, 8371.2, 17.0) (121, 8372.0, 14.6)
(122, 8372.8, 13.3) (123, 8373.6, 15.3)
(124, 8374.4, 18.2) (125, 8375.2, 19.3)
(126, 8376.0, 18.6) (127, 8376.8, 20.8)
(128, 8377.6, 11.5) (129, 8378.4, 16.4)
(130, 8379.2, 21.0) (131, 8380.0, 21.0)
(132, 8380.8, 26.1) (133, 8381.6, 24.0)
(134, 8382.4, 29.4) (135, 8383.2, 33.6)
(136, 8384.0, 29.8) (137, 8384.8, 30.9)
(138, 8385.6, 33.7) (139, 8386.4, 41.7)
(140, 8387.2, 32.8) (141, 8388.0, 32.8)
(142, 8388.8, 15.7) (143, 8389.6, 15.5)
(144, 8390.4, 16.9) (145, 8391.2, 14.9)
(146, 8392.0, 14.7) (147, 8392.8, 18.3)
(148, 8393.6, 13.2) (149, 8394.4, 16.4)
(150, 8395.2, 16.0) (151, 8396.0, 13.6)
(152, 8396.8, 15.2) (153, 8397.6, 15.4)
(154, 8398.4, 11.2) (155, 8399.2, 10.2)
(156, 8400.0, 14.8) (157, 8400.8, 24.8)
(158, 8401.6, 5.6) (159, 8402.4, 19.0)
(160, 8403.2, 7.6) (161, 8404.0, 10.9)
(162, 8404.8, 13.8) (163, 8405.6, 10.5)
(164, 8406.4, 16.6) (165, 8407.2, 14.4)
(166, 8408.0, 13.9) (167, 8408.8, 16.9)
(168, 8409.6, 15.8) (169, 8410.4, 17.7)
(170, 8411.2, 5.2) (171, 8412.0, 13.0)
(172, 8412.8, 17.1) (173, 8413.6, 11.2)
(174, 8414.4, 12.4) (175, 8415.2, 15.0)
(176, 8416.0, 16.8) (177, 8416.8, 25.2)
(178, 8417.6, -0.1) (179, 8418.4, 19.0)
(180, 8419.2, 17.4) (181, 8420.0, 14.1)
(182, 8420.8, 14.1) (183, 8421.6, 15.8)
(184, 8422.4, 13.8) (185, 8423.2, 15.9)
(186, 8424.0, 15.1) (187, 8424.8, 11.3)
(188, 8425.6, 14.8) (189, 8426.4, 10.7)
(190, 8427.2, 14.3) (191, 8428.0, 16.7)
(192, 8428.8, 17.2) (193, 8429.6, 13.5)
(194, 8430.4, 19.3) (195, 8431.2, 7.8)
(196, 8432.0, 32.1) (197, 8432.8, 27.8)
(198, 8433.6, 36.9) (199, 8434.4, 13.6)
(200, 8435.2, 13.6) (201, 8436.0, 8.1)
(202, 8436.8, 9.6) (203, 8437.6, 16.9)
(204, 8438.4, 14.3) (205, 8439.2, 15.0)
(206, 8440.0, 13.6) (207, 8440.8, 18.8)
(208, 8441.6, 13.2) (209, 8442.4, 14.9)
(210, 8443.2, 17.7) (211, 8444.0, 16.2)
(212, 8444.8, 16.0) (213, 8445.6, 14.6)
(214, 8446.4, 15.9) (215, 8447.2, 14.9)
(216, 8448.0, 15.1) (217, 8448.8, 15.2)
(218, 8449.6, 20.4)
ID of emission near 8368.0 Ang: [S II]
